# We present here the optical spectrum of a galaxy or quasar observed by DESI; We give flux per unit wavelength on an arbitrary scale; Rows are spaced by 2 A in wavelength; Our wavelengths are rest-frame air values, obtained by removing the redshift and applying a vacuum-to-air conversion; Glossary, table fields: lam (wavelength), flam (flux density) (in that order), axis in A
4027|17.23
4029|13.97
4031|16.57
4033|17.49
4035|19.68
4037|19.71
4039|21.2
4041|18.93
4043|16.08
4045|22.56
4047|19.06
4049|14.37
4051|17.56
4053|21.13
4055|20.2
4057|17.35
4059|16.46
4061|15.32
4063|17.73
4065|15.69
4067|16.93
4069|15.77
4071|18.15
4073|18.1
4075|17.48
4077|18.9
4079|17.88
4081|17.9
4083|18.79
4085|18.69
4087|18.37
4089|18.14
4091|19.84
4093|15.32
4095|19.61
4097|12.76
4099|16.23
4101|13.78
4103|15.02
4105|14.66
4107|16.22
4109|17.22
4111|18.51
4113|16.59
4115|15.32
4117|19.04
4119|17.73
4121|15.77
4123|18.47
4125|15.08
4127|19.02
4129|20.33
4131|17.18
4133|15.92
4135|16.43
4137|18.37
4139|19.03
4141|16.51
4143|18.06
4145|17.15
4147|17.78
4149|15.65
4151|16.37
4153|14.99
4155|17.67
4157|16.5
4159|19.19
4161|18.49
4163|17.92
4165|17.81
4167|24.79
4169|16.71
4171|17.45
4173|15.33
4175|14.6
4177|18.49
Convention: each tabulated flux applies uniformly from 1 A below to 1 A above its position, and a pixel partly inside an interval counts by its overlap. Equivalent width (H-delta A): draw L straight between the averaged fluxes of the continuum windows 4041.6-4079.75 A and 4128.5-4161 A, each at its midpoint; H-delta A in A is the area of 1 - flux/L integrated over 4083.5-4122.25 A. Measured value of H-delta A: 1.56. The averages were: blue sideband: 17.7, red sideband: 17.3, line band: 16.8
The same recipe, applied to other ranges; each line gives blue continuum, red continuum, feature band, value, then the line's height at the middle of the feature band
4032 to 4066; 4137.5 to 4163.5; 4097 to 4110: 1.8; 17.8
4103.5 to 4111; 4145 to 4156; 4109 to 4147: -2.4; 16.4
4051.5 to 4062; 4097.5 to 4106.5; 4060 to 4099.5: -2.4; 16.4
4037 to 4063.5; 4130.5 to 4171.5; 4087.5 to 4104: 1.5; 18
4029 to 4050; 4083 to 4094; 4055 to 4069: 1.1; 18.3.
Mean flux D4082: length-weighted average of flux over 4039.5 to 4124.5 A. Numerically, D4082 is 17.4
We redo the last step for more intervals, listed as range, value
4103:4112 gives 16.5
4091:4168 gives 17.2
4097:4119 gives 16.2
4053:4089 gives 17.7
